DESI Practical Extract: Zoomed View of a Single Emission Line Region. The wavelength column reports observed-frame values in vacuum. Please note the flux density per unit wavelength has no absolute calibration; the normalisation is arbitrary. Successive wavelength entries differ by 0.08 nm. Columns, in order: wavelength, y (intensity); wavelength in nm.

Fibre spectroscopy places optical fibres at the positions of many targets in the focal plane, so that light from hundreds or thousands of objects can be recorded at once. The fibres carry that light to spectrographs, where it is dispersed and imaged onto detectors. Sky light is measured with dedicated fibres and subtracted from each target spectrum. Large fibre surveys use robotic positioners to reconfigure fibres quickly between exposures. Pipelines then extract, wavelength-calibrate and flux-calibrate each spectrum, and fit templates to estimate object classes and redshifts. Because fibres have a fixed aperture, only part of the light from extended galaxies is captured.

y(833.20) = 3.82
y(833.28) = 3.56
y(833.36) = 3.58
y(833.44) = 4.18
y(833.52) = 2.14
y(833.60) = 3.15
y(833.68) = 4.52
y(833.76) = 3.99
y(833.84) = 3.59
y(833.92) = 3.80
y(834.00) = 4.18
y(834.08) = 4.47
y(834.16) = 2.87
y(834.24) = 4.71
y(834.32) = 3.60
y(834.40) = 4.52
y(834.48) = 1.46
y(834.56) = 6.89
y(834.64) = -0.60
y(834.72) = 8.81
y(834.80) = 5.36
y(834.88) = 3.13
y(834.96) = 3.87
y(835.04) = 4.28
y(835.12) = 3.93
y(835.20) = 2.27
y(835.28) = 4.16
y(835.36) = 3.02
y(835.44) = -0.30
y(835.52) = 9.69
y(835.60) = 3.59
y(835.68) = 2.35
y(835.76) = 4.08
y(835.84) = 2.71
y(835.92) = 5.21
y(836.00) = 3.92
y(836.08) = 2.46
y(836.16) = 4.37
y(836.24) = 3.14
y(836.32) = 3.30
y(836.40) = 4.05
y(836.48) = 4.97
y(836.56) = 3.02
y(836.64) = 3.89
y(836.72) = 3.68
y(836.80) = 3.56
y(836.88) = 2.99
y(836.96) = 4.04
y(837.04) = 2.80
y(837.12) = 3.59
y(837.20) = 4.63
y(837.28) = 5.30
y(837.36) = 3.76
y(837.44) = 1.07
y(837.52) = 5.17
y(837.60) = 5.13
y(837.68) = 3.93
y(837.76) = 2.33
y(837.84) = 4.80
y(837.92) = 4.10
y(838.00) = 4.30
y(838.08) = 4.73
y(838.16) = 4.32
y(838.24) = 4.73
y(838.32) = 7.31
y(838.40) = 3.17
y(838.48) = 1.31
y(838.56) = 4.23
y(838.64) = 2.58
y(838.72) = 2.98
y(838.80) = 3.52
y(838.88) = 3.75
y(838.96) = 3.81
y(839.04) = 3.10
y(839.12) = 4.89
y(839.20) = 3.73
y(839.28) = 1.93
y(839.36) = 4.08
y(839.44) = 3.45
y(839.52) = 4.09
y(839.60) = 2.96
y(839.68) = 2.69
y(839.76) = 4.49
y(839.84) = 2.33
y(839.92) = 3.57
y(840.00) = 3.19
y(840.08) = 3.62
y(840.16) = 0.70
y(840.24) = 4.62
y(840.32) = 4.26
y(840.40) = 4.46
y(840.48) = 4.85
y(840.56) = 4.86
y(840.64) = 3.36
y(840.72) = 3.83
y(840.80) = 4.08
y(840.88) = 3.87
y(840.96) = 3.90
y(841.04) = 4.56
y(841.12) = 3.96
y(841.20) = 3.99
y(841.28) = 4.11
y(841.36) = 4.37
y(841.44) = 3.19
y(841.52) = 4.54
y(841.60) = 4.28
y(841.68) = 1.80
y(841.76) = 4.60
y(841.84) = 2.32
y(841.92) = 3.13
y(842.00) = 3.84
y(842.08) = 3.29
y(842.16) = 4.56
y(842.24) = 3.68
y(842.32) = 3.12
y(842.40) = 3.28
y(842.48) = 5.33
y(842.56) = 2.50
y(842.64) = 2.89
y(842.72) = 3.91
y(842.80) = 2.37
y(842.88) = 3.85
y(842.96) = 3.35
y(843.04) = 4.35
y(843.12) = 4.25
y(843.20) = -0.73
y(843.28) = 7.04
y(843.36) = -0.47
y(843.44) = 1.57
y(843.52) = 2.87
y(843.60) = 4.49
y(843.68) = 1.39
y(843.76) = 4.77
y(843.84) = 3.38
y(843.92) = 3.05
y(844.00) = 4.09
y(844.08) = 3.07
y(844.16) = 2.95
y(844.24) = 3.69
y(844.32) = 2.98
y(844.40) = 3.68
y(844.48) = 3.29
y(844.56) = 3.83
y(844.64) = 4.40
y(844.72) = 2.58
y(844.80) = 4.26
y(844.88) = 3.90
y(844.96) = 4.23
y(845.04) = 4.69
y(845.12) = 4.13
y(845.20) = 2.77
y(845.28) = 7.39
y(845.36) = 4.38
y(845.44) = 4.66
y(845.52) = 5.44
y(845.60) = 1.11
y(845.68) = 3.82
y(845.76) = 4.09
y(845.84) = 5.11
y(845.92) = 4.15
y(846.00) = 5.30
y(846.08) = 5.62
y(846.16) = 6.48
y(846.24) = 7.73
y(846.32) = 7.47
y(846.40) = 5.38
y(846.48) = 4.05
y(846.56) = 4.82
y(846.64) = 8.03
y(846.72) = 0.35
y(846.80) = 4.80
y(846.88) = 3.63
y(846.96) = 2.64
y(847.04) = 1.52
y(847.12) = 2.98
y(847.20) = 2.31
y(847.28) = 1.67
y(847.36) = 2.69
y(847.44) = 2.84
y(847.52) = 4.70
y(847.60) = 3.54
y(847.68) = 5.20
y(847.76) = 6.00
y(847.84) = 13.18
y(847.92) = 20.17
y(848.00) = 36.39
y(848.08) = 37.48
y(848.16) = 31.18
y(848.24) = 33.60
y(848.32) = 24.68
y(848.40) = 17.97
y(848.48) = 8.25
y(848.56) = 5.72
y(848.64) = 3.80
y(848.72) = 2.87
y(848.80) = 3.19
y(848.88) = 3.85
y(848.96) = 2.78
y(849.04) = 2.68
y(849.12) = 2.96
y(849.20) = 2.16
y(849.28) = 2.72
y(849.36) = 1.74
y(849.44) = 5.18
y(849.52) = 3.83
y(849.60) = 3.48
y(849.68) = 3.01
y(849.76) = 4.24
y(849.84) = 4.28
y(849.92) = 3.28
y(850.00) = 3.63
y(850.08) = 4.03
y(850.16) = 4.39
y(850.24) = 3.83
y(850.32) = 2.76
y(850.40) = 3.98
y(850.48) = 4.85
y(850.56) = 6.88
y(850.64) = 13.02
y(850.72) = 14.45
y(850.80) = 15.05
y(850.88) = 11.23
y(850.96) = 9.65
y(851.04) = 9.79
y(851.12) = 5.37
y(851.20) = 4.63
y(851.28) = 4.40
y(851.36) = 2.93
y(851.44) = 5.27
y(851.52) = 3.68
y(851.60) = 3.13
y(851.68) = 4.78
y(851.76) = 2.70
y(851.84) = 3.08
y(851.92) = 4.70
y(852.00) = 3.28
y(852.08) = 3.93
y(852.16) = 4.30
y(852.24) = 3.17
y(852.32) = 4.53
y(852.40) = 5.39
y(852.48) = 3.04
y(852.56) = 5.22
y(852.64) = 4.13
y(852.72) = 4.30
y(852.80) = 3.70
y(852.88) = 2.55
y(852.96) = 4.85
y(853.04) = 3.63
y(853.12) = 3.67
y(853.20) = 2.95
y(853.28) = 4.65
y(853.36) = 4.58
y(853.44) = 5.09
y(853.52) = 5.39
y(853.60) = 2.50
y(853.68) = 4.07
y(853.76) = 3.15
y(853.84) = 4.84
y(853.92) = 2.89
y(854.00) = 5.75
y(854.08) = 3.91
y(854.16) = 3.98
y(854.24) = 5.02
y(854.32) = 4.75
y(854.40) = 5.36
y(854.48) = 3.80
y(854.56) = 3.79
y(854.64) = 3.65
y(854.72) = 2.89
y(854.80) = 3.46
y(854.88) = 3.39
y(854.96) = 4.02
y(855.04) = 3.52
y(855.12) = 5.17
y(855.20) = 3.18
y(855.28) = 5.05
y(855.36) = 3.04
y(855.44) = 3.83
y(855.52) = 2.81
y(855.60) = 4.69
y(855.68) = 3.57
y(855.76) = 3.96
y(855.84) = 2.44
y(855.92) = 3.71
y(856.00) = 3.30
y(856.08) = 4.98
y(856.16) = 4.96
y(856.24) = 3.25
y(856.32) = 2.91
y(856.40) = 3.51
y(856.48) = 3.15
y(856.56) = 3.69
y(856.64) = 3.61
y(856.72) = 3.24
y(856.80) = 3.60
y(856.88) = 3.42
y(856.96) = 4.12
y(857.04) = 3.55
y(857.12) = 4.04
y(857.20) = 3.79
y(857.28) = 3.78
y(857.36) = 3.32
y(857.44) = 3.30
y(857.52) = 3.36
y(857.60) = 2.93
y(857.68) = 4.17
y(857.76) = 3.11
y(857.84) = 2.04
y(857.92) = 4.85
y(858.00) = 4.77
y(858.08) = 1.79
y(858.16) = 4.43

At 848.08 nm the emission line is Halpha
